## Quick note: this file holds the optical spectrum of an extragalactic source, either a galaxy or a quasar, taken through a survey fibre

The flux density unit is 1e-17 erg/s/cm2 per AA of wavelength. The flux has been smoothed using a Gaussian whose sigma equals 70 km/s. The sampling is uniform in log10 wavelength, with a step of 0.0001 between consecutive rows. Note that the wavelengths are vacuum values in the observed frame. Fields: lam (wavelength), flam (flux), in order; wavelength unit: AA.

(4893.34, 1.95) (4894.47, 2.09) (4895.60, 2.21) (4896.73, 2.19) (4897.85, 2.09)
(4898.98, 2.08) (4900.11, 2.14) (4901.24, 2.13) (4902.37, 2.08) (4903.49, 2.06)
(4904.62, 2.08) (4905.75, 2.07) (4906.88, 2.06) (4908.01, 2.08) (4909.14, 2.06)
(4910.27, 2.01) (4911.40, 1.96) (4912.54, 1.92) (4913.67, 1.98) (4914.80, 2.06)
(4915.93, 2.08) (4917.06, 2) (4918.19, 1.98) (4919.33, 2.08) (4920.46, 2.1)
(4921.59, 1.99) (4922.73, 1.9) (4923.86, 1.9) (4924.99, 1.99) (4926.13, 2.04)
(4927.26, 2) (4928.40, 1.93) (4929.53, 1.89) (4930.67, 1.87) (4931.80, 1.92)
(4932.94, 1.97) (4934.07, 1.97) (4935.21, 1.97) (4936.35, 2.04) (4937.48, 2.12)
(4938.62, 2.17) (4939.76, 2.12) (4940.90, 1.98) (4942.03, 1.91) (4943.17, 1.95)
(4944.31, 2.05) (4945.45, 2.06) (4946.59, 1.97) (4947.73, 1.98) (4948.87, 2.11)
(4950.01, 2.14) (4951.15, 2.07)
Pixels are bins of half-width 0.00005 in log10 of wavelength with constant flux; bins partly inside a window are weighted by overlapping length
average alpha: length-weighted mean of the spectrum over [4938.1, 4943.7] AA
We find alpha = 2.03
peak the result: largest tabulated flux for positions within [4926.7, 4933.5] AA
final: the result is 2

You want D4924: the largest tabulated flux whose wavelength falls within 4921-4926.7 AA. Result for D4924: 2.04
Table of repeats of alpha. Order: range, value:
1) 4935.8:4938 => 2.09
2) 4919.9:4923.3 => 2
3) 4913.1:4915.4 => 2.02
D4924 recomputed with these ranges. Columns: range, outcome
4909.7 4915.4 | 2.06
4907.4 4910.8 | 2.08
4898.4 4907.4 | 2.14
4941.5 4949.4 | 2.11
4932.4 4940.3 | 2.17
